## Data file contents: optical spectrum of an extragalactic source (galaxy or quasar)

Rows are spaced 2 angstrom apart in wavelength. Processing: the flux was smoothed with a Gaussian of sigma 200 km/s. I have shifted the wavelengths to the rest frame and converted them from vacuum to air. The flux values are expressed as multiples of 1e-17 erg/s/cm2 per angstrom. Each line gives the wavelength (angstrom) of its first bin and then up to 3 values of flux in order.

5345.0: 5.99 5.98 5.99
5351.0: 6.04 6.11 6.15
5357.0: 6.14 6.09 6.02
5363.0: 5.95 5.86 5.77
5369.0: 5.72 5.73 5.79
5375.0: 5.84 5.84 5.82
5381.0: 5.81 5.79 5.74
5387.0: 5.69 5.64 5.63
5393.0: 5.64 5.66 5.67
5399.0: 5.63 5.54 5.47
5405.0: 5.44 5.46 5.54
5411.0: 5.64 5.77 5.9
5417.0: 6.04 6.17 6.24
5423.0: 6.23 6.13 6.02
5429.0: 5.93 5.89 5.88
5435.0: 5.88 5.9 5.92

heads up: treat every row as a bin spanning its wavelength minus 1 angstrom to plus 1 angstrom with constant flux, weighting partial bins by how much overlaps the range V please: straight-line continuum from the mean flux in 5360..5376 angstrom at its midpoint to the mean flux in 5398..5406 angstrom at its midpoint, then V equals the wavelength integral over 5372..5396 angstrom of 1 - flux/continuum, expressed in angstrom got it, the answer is -0.2 angstrom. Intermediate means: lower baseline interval 5.83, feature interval 5.74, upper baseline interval 5.52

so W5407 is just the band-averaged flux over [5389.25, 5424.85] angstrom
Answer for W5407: 5.75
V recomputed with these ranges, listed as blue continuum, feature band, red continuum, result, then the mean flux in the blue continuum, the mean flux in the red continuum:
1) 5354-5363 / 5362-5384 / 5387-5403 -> 0.33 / 6.08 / 5.62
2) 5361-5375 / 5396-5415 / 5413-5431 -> 1.25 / 5.82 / 6.05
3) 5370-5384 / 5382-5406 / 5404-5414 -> 0.22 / 5.8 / 5.57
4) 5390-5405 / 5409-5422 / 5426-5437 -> -0.36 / 5.59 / 5.92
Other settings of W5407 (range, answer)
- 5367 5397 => 5.74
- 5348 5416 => 5.78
